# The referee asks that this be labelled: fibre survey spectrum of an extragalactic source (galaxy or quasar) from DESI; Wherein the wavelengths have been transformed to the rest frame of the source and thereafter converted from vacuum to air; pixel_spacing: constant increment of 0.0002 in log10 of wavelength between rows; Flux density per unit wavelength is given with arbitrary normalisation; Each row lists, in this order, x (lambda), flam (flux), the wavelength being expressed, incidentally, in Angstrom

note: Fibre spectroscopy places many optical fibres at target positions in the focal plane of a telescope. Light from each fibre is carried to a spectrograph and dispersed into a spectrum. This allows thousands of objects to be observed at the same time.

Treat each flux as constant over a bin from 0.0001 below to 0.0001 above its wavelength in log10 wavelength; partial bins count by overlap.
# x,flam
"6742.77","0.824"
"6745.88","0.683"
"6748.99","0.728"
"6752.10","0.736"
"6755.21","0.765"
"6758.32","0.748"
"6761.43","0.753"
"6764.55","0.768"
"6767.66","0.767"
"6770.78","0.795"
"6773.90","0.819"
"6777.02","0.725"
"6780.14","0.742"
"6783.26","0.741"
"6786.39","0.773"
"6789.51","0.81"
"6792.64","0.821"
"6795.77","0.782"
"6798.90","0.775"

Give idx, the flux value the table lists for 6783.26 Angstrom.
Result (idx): 0.741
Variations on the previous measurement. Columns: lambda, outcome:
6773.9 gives 0.819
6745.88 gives 0.683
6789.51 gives 0.81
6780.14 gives 0.742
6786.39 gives 0.773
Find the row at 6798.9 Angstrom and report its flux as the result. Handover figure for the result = 0.775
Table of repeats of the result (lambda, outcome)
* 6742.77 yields 0.824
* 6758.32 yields 0.748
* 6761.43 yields 0.753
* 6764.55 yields 0.768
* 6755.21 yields 0.765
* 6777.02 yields 0.725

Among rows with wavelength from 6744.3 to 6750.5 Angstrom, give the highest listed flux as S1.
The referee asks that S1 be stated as 0.728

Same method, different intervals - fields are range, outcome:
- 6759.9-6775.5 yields 0.819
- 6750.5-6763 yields 0.765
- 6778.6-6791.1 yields 0.81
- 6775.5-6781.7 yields 0.742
